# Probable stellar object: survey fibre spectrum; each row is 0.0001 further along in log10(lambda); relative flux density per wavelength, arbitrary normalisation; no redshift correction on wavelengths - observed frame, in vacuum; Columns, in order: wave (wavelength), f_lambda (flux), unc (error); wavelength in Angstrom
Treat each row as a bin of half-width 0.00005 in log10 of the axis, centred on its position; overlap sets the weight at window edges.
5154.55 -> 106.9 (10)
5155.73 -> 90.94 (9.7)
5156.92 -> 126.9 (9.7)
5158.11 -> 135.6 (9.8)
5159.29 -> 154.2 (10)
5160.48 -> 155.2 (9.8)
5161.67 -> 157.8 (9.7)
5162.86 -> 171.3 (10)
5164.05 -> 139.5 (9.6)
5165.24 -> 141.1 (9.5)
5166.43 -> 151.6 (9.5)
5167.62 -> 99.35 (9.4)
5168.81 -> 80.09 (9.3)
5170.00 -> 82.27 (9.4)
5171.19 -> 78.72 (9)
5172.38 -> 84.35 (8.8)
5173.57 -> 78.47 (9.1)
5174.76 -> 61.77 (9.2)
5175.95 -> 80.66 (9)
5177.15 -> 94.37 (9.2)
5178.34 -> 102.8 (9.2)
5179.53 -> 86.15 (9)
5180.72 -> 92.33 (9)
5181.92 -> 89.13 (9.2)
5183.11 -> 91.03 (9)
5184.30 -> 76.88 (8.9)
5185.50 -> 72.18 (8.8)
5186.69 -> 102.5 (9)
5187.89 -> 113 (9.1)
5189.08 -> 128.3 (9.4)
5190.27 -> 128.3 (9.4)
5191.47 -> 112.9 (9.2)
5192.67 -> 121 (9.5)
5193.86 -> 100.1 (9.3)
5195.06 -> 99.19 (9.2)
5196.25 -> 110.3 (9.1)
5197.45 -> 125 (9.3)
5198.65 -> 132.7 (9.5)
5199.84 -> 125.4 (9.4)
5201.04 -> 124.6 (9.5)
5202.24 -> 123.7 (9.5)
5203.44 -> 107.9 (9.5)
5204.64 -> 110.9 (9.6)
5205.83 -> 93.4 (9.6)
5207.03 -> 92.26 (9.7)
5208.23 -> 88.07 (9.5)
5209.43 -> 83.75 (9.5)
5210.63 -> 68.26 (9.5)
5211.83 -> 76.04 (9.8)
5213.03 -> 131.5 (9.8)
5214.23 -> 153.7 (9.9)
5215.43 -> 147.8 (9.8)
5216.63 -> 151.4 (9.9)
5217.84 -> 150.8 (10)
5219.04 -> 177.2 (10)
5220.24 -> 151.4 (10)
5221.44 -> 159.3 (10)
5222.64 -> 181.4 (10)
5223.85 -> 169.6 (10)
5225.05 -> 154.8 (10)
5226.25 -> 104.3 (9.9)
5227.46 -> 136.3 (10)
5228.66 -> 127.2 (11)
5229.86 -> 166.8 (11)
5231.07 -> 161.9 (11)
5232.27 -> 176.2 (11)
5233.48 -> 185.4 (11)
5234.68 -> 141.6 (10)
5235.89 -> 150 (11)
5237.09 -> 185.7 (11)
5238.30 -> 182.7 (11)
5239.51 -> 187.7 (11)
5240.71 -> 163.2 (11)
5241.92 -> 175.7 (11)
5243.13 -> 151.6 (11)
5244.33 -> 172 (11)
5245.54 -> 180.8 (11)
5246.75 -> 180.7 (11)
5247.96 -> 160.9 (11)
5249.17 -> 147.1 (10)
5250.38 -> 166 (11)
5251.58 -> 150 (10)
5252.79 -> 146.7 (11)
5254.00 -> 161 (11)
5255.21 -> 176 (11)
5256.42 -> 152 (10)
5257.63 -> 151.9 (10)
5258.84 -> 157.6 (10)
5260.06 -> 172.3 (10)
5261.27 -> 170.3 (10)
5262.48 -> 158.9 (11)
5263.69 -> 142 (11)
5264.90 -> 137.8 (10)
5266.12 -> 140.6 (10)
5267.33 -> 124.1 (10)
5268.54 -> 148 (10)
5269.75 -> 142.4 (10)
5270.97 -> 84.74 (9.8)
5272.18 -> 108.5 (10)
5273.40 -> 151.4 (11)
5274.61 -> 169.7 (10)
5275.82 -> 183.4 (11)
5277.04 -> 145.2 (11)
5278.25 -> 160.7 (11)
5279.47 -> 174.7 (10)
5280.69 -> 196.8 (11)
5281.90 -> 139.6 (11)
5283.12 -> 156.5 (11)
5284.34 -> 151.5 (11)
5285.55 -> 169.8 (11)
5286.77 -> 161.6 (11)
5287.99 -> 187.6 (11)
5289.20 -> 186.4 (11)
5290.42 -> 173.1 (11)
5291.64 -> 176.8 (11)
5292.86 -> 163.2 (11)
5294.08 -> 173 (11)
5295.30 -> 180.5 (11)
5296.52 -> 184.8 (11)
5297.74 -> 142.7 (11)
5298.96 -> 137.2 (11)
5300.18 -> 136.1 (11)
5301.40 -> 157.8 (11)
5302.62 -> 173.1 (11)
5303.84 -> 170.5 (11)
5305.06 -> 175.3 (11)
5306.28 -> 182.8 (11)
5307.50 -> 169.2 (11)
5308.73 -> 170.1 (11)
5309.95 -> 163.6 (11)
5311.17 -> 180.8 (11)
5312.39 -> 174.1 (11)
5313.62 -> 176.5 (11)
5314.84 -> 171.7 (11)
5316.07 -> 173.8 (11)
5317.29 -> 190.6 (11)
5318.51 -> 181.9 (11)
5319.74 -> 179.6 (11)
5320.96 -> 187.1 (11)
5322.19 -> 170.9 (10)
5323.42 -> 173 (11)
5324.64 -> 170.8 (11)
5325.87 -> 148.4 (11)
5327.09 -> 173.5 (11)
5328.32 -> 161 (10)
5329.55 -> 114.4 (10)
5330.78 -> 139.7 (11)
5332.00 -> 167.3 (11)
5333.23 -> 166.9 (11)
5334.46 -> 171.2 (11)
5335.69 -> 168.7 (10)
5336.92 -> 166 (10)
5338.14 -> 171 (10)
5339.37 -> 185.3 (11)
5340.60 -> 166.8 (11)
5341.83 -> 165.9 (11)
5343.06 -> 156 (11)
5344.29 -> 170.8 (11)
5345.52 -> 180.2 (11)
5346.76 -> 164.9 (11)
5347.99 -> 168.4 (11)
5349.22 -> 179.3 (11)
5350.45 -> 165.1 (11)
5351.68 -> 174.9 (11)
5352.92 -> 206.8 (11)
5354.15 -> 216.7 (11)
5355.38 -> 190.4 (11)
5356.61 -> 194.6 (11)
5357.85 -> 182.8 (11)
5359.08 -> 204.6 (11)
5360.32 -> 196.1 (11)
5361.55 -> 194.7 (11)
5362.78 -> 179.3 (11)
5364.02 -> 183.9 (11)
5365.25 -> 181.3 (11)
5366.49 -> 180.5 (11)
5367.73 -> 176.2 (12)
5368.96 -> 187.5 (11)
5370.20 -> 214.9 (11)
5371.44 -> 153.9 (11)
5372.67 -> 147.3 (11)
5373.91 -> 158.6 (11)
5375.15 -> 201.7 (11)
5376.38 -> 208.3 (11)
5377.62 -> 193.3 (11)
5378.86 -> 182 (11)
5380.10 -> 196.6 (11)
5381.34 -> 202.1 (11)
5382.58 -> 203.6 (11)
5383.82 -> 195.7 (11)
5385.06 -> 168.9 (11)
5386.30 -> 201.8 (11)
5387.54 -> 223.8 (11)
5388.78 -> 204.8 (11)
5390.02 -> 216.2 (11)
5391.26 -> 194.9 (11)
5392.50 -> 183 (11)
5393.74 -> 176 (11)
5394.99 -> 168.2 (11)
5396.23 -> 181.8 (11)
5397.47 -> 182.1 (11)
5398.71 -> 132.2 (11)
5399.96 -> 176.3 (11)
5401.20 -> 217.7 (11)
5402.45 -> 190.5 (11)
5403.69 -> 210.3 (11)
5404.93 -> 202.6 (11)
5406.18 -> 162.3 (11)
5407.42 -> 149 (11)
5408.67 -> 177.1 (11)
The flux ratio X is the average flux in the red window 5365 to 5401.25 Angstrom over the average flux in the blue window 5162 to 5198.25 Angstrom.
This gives 1.80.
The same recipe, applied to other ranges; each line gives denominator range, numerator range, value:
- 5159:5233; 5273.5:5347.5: 1.41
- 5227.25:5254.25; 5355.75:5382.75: 1.14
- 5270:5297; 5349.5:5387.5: 1.16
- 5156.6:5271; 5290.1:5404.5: 1.34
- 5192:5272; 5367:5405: 1.32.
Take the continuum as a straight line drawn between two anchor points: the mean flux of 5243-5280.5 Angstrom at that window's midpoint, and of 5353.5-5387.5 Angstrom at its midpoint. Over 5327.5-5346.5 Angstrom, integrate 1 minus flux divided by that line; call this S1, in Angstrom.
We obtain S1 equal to 1.6 Angstrom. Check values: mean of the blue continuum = 154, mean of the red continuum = 189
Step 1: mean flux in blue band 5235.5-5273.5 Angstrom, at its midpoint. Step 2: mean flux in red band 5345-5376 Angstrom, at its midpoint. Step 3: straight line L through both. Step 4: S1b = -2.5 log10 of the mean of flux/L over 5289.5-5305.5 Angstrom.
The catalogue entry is 0.01 mag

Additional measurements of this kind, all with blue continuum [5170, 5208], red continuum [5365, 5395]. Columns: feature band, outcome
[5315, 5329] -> -0.07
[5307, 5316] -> -0.10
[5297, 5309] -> -0.05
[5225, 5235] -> -0.25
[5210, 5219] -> -0.14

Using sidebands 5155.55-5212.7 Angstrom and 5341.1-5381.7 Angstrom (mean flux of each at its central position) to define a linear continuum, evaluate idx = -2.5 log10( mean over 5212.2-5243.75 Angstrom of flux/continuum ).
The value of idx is -0.24 mag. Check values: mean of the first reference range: 107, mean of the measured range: 158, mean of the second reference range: 183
